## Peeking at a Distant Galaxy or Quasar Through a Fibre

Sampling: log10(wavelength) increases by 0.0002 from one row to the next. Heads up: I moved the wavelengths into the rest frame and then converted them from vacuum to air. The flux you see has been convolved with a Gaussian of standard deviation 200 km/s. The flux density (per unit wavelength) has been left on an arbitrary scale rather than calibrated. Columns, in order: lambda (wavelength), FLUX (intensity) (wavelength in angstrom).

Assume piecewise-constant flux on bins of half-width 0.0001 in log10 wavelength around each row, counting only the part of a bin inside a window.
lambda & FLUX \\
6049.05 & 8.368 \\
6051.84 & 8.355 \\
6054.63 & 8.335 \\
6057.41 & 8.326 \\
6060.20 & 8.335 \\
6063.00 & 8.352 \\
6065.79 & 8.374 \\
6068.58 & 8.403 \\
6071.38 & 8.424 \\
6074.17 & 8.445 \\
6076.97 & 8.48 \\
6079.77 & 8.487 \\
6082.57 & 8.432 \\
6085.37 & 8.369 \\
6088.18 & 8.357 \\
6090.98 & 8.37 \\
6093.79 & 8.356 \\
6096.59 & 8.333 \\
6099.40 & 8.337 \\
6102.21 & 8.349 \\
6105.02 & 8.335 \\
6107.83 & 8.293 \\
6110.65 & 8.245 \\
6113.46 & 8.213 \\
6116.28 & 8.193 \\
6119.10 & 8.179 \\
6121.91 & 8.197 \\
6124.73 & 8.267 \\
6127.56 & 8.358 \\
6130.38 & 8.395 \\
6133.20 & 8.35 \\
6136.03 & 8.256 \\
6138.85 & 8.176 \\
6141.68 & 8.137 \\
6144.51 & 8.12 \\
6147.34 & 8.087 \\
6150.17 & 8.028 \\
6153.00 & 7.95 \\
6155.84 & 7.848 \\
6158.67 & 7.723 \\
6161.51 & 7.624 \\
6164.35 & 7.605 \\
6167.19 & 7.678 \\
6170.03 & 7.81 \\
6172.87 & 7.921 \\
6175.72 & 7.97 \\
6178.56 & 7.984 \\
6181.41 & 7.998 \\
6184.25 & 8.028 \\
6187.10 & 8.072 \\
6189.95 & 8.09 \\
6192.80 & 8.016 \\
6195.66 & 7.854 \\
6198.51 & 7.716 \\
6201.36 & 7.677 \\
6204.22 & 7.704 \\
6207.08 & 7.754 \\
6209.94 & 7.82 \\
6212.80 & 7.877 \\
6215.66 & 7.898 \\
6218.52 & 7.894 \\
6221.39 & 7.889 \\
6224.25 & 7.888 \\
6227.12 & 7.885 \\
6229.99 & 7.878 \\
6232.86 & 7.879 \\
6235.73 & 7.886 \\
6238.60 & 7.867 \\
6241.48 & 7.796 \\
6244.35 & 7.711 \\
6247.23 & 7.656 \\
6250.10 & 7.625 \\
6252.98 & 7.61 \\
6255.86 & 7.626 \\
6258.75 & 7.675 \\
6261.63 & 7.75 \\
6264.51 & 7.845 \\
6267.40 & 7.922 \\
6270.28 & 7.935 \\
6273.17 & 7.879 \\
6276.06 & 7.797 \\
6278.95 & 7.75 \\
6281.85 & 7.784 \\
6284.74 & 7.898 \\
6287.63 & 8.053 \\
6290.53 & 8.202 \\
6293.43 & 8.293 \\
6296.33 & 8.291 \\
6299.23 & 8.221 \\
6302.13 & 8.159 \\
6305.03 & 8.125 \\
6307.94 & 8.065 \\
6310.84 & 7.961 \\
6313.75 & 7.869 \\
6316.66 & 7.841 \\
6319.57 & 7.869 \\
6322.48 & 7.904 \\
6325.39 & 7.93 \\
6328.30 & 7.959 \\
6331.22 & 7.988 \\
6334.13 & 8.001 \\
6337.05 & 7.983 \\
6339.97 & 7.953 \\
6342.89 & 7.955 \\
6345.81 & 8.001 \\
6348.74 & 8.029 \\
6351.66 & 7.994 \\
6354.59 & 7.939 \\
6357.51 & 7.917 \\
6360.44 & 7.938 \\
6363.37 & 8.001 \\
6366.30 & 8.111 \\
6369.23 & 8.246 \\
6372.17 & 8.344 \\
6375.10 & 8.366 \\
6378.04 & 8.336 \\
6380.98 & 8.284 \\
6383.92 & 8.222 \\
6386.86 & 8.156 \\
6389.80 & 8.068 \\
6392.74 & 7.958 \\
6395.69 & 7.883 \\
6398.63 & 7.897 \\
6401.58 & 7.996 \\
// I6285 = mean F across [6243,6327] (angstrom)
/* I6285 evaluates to 7.91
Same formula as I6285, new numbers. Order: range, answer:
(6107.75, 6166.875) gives 8.09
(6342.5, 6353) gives 8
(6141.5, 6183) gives 7.89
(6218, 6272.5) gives 7.8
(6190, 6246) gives 7.84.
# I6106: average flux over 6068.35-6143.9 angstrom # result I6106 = 8.32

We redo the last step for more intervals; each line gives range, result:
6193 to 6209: 7.76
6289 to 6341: 8.03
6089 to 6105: 8.35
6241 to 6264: 7.69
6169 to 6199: 7.96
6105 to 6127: 8.24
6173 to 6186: 7.99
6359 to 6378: 8.18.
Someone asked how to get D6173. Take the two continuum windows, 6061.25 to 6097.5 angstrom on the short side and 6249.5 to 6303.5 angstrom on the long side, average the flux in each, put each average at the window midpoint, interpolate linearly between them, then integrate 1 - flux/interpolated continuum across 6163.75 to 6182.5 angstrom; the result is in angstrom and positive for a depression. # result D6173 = 0.71 angstrom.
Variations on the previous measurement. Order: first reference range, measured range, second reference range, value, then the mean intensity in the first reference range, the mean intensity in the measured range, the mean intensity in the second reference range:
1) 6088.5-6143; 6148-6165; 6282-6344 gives 0.8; 8.28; 7.82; 8.02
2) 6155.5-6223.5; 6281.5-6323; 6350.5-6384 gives -0.1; 7.85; 8.05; 8.14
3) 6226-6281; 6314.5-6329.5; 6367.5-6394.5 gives 0.2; 7.79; 7.9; 8.21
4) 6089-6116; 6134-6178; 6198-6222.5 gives 0.7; 8.31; 7.94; 7.8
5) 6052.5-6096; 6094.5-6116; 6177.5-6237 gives -0.1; 8.39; 8.3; 7.89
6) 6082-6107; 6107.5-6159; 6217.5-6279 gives 0.3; 8.36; 8.16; 7.8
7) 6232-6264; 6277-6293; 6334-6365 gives -0.3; 7.74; 7.95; 7.97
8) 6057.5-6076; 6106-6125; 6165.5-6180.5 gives -0.2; 8.39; 8.23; 7.87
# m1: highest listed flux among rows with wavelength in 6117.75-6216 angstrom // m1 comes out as 8.395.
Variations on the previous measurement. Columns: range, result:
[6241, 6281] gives 7.935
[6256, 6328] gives 8.293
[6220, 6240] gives 7.889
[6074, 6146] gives 8.487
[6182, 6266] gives 8.09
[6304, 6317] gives 8.125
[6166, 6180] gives 7.984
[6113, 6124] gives 8.213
